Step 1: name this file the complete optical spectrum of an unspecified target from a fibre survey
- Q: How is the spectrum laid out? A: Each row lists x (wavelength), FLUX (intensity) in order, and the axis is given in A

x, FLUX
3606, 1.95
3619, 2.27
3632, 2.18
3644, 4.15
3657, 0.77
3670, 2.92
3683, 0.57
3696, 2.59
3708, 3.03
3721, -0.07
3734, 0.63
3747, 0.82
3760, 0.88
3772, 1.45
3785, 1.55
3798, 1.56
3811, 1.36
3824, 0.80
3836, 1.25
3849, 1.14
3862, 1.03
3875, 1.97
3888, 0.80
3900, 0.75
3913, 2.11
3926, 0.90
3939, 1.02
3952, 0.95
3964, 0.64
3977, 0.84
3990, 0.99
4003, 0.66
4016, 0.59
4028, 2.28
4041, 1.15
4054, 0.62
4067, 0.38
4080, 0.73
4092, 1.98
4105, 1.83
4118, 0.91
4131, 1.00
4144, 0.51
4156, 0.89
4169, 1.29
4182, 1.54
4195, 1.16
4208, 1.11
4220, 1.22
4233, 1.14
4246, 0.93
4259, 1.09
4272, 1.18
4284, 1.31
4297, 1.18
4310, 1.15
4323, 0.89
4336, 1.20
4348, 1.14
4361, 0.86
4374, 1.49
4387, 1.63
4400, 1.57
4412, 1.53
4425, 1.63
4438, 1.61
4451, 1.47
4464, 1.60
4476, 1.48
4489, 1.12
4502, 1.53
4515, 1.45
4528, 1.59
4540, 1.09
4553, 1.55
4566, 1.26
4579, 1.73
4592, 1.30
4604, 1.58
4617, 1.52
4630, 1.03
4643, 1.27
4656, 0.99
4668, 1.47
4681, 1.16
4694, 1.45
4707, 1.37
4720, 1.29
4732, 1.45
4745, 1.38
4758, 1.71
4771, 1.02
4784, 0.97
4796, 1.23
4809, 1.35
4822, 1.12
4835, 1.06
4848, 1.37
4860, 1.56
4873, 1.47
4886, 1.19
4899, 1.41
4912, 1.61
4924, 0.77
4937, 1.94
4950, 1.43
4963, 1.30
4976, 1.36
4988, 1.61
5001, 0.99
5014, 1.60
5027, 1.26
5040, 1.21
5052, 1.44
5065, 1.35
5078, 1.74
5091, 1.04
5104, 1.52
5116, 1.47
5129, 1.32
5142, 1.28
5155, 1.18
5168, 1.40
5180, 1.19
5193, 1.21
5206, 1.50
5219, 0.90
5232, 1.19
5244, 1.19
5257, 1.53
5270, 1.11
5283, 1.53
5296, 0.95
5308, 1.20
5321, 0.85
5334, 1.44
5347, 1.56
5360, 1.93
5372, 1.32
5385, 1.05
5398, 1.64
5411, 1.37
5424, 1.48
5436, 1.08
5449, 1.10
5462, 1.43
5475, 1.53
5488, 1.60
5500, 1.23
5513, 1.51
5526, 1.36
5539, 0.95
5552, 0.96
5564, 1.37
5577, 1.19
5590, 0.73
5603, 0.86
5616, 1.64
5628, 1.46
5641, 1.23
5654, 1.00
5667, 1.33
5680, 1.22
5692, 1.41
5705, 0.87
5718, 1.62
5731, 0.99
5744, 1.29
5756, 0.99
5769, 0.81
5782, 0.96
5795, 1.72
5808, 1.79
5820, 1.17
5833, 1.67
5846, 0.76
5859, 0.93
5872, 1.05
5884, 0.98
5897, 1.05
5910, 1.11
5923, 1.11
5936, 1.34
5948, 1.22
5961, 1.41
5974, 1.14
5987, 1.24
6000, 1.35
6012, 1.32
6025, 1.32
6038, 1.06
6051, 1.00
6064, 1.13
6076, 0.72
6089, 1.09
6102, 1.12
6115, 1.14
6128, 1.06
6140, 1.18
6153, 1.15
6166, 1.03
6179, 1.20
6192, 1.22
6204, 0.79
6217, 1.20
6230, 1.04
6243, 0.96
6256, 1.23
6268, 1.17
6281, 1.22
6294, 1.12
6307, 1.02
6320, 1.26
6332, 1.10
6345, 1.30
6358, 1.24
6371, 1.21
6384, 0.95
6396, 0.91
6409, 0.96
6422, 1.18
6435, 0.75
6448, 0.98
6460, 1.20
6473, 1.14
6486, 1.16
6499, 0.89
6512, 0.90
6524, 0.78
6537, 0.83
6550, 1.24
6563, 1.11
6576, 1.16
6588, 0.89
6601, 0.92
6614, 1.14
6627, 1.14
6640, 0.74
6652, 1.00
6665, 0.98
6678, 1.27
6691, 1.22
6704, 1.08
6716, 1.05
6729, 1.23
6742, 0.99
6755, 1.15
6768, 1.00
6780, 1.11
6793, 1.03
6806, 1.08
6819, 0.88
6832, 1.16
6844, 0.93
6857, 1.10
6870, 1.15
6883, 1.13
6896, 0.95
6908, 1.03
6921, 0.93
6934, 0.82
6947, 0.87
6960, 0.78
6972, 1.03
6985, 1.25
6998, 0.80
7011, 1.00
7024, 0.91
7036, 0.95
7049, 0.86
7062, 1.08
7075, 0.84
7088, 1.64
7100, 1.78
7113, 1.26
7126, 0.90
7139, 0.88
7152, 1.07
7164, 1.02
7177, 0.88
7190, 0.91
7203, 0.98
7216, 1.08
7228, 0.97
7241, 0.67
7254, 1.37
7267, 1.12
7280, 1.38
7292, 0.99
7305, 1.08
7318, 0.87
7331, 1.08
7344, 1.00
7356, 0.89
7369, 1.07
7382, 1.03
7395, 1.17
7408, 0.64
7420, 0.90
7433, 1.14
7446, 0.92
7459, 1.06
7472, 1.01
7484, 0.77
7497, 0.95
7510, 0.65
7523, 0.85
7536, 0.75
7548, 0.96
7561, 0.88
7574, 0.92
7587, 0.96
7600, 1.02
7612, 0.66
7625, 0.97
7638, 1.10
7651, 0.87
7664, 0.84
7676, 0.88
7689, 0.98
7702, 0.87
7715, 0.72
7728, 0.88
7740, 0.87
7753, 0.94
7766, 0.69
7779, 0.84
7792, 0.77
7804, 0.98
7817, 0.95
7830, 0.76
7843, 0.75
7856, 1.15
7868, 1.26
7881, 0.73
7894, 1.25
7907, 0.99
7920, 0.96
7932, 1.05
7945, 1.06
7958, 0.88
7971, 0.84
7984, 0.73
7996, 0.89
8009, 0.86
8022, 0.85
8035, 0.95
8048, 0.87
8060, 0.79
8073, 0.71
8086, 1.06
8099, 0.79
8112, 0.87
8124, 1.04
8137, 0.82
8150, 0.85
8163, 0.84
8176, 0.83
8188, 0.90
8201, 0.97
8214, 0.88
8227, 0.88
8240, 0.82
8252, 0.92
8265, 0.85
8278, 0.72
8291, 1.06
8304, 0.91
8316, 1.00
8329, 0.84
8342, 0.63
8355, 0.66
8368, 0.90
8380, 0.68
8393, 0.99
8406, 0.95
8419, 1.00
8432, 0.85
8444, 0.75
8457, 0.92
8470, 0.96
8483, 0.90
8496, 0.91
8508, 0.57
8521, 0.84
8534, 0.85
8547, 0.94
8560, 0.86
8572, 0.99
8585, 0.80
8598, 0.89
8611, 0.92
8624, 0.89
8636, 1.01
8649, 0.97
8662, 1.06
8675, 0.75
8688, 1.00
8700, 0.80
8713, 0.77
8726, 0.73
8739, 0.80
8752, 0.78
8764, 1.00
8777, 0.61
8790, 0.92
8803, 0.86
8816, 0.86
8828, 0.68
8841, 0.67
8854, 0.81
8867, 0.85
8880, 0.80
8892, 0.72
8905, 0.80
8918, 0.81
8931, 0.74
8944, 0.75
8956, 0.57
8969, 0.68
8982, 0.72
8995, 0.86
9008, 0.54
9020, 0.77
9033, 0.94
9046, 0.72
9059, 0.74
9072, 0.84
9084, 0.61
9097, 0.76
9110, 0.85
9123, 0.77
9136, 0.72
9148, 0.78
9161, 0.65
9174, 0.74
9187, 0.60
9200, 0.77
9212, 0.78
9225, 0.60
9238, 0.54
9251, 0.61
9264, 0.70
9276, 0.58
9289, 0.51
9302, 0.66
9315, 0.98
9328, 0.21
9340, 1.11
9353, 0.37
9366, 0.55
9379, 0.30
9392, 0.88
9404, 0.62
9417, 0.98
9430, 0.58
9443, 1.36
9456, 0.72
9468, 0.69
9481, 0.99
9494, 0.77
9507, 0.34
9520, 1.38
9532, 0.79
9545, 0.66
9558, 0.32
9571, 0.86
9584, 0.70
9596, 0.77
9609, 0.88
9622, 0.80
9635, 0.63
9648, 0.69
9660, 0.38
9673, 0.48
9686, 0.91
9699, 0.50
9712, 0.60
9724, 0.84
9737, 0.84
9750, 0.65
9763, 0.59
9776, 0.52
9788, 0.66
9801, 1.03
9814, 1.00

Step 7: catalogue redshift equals 0.08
